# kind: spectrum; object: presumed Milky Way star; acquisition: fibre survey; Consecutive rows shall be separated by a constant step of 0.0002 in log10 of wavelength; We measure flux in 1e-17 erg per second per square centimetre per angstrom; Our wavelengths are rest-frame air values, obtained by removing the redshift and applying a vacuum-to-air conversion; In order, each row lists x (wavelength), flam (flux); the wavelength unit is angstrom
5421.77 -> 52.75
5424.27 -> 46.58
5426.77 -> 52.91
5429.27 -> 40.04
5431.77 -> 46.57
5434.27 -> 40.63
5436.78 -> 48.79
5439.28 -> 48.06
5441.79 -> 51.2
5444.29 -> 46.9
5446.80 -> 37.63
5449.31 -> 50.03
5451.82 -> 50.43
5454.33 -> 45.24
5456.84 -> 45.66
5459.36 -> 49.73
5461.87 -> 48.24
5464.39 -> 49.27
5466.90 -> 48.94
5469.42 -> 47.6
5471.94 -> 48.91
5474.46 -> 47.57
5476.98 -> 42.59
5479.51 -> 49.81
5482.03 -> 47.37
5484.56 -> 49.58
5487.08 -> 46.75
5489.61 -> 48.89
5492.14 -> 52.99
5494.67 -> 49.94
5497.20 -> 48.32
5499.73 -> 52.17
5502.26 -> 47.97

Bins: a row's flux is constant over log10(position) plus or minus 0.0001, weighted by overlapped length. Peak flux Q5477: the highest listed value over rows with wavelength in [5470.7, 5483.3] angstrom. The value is 49.81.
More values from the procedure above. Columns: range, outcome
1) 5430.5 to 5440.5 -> 48.79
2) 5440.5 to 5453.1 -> 51.2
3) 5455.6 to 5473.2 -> 49.73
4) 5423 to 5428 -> 52.91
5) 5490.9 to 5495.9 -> 52.99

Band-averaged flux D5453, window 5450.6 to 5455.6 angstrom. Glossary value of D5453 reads 47.8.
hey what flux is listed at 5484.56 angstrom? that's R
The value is 49.58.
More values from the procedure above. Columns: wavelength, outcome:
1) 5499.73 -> 52.17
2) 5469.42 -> 47.6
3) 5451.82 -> 50.43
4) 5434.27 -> 40.63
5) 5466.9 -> 48.94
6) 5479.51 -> 49.81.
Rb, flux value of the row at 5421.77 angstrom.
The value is 52.75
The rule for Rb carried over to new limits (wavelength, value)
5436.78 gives 48.79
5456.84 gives 45.66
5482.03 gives 47.37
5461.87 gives 48.24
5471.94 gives 48.91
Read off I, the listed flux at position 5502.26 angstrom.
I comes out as 47.97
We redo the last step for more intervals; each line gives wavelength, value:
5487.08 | 46.75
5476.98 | 42.59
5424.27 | 46.58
